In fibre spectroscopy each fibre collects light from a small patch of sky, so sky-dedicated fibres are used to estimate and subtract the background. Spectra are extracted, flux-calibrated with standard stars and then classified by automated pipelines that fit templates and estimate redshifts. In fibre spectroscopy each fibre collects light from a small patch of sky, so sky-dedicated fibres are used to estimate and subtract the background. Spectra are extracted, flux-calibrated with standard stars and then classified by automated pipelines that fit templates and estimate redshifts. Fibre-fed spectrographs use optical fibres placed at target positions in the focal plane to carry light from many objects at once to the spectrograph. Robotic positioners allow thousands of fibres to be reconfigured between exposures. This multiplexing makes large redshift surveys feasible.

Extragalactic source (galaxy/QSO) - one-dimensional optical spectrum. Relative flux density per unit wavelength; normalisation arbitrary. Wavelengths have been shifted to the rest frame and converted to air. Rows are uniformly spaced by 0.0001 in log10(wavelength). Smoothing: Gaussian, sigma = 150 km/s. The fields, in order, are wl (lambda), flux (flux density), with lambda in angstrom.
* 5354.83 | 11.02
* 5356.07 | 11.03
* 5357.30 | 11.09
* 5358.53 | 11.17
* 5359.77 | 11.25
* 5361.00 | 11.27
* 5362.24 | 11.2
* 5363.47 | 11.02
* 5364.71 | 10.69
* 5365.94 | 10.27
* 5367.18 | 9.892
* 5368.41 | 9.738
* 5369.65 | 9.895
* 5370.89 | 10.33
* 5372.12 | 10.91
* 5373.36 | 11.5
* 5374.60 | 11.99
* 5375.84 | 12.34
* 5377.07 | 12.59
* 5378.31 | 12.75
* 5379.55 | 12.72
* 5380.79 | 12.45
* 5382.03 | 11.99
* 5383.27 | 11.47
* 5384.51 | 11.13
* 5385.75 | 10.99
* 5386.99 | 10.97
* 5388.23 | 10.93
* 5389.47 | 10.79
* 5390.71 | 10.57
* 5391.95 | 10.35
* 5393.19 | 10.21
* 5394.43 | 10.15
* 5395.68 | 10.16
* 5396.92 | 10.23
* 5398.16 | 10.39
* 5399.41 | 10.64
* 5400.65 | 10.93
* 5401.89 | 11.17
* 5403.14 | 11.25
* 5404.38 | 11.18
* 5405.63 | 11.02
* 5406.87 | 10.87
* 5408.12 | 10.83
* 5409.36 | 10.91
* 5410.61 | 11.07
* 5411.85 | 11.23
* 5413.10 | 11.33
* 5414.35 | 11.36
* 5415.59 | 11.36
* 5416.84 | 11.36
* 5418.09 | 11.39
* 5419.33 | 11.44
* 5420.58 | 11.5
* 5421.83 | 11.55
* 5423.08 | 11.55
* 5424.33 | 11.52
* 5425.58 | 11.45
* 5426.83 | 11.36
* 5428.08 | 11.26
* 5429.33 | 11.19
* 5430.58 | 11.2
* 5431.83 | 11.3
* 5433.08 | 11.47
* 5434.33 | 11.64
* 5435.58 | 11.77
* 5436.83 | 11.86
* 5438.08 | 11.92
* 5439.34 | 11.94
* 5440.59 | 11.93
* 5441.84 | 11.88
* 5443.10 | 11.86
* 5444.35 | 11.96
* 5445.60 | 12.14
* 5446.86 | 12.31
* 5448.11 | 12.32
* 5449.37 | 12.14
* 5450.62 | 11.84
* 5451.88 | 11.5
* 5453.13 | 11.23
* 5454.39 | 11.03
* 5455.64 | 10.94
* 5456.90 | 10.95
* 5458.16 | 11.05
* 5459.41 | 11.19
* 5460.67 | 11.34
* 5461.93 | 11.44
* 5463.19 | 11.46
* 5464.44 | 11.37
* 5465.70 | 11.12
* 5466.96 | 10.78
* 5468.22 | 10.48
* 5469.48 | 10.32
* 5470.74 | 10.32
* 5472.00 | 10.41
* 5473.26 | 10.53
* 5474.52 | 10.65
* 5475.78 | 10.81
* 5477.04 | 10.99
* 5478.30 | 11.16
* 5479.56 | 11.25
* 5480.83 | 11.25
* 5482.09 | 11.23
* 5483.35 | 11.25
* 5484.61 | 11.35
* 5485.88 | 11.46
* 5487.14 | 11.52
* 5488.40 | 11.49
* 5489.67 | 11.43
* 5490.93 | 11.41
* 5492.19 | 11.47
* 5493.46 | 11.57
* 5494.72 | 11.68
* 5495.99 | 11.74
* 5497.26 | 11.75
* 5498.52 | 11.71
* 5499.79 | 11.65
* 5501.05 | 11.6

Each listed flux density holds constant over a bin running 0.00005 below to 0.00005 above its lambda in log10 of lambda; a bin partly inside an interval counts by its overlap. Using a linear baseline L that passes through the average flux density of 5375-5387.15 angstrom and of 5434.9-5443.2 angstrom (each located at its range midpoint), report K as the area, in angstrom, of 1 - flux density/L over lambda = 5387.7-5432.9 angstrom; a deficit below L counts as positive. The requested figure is 3.4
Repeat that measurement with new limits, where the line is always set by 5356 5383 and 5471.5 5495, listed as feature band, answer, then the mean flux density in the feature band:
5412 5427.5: -0.2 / 11.4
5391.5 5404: 0.8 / 10.6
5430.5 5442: -0.5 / 11.7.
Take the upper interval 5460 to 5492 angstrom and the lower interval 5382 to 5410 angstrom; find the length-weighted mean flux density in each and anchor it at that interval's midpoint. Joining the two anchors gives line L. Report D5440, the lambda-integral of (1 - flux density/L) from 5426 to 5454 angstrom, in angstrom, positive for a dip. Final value -2.0 angstrom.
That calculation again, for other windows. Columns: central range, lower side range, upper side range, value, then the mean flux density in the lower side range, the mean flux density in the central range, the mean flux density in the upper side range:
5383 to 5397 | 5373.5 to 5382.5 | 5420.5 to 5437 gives 1.7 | 12.4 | 10.7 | 11.5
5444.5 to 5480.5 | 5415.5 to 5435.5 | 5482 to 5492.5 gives 0.7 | 11.4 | 11.2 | 11.4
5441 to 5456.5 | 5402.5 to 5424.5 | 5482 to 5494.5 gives -0.6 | 11.3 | 11.8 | 11.4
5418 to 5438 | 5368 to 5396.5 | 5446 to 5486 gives -0.6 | 11.2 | 11.5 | 11.2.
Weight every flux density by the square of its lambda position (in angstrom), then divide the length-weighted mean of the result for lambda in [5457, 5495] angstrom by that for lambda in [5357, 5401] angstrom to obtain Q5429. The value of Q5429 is 1.0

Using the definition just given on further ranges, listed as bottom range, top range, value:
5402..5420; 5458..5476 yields 0.99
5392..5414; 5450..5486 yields 1.05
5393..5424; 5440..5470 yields 1.06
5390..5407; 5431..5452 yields 1.13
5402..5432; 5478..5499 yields 1.04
